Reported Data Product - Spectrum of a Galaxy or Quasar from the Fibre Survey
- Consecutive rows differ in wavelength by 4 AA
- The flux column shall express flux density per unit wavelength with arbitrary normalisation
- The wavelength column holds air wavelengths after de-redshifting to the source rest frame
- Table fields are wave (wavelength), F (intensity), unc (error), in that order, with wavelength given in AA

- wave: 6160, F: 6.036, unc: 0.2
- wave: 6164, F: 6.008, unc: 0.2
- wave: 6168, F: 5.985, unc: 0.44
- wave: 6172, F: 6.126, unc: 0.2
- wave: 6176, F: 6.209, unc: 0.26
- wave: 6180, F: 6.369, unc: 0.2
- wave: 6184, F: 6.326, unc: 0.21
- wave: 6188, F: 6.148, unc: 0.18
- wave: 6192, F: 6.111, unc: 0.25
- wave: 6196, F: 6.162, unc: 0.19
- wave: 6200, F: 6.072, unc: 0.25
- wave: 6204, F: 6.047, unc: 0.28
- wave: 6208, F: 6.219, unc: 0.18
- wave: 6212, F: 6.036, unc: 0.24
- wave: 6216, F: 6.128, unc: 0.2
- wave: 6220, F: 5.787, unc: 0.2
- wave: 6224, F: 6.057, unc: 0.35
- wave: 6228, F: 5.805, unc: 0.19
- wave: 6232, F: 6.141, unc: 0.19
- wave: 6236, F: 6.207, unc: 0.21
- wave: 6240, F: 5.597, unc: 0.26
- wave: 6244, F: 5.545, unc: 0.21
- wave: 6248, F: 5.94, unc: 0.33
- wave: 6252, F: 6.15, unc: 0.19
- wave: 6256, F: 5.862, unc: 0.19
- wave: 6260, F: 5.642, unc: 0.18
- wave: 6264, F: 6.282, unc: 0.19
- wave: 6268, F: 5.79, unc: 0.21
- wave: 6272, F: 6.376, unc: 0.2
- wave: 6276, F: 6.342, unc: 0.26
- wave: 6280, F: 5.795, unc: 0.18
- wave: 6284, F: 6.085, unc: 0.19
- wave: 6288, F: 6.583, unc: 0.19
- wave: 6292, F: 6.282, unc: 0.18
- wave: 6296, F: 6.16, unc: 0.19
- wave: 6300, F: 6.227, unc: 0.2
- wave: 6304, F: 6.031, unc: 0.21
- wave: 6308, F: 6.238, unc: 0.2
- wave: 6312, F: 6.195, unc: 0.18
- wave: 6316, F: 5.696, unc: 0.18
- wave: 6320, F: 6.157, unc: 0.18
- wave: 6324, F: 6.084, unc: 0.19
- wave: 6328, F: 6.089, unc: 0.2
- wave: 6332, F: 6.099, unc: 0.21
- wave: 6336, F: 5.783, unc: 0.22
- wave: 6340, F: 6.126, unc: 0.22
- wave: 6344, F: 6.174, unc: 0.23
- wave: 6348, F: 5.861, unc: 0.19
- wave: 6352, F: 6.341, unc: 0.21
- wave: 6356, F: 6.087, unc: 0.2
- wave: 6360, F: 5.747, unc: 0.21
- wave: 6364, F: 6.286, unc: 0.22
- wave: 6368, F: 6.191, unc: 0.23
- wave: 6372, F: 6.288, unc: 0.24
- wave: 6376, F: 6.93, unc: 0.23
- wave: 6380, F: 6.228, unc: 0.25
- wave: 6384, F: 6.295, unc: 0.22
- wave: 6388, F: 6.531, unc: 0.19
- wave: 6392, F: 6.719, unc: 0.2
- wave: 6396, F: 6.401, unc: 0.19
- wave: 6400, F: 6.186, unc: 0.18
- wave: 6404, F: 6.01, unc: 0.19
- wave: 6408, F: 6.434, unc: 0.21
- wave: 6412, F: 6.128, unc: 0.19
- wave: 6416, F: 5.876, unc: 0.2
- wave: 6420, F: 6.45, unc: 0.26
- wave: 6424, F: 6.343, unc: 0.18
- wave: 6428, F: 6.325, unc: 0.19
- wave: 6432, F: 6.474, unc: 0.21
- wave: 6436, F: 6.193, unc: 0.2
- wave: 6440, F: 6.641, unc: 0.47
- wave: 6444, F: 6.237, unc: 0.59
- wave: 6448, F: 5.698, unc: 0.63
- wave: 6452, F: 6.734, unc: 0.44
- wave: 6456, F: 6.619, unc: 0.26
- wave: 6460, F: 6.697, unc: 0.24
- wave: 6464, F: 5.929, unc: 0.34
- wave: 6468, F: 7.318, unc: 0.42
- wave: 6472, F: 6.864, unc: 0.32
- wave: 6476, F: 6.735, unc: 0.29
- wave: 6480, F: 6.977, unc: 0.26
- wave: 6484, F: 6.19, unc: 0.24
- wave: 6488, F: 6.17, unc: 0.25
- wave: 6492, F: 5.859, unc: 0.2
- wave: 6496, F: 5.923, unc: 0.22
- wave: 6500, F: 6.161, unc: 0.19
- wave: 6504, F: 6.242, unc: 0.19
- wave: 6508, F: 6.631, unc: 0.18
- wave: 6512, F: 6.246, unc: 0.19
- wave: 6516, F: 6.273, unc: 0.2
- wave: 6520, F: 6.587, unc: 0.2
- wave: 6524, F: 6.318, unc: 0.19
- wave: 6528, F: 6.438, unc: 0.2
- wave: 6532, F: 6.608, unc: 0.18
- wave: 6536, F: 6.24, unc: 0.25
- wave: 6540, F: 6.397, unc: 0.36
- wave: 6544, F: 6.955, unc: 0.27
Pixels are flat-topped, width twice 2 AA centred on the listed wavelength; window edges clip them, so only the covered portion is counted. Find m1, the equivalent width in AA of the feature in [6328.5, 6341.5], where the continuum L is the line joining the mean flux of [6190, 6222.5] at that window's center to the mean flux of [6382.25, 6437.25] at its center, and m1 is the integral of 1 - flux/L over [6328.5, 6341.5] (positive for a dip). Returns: 0.5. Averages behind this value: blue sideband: 6.07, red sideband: 6.31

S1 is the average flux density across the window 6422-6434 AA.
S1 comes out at 6.38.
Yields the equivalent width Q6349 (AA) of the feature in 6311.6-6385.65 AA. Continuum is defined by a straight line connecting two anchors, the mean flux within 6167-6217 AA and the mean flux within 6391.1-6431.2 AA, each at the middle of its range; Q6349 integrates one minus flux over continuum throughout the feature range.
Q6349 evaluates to 1.3 AA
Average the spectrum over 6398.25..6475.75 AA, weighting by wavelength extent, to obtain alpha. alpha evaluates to 6.39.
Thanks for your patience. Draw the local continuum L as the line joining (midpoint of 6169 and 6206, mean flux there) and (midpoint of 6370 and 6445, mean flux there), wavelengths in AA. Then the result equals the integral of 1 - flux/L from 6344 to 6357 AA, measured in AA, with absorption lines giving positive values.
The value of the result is 0.4 AA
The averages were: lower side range 6.17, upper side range 6.35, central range 6.11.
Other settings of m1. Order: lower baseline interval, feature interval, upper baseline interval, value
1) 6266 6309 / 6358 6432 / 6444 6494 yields 0.55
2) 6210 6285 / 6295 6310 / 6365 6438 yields -0.15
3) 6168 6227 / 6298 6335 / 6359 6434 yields 0.91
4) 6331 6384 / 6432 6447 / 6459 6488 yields 0.40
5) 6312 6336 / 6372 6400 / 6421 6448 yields -1.30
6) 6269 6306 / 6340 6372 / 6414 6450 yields 0.57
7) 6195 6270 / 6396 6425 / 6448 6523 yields 0.38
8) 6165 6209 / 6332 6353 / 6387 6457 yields 0.74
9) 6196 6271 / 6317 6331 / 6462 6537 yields 0.09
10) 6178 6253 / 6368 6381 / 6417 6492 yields -0.29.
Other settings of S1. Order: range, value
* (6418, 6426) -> 6.4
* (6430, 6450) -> 6.25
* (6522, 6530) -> 6.38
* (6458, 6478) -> 6.71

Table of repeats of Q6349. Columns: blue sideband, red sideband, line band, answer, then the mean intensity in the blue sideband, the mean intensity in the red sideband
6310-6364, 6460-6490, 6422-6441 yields 0.1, 6.04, 6.6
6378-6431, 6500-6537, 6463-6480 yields -1.2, 6.31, 6.39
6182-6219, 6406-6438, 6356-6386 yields -0.1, 6.13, 6.28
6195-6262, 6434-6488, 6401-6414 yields 0.4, 5.96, 6.51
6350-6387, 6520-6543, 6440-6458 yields 0.0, 6.27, 6.44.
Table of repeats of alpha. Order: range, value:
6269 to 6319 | 6.16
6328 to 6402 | 6.23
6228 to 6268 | 5.92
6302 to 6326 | 6.07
